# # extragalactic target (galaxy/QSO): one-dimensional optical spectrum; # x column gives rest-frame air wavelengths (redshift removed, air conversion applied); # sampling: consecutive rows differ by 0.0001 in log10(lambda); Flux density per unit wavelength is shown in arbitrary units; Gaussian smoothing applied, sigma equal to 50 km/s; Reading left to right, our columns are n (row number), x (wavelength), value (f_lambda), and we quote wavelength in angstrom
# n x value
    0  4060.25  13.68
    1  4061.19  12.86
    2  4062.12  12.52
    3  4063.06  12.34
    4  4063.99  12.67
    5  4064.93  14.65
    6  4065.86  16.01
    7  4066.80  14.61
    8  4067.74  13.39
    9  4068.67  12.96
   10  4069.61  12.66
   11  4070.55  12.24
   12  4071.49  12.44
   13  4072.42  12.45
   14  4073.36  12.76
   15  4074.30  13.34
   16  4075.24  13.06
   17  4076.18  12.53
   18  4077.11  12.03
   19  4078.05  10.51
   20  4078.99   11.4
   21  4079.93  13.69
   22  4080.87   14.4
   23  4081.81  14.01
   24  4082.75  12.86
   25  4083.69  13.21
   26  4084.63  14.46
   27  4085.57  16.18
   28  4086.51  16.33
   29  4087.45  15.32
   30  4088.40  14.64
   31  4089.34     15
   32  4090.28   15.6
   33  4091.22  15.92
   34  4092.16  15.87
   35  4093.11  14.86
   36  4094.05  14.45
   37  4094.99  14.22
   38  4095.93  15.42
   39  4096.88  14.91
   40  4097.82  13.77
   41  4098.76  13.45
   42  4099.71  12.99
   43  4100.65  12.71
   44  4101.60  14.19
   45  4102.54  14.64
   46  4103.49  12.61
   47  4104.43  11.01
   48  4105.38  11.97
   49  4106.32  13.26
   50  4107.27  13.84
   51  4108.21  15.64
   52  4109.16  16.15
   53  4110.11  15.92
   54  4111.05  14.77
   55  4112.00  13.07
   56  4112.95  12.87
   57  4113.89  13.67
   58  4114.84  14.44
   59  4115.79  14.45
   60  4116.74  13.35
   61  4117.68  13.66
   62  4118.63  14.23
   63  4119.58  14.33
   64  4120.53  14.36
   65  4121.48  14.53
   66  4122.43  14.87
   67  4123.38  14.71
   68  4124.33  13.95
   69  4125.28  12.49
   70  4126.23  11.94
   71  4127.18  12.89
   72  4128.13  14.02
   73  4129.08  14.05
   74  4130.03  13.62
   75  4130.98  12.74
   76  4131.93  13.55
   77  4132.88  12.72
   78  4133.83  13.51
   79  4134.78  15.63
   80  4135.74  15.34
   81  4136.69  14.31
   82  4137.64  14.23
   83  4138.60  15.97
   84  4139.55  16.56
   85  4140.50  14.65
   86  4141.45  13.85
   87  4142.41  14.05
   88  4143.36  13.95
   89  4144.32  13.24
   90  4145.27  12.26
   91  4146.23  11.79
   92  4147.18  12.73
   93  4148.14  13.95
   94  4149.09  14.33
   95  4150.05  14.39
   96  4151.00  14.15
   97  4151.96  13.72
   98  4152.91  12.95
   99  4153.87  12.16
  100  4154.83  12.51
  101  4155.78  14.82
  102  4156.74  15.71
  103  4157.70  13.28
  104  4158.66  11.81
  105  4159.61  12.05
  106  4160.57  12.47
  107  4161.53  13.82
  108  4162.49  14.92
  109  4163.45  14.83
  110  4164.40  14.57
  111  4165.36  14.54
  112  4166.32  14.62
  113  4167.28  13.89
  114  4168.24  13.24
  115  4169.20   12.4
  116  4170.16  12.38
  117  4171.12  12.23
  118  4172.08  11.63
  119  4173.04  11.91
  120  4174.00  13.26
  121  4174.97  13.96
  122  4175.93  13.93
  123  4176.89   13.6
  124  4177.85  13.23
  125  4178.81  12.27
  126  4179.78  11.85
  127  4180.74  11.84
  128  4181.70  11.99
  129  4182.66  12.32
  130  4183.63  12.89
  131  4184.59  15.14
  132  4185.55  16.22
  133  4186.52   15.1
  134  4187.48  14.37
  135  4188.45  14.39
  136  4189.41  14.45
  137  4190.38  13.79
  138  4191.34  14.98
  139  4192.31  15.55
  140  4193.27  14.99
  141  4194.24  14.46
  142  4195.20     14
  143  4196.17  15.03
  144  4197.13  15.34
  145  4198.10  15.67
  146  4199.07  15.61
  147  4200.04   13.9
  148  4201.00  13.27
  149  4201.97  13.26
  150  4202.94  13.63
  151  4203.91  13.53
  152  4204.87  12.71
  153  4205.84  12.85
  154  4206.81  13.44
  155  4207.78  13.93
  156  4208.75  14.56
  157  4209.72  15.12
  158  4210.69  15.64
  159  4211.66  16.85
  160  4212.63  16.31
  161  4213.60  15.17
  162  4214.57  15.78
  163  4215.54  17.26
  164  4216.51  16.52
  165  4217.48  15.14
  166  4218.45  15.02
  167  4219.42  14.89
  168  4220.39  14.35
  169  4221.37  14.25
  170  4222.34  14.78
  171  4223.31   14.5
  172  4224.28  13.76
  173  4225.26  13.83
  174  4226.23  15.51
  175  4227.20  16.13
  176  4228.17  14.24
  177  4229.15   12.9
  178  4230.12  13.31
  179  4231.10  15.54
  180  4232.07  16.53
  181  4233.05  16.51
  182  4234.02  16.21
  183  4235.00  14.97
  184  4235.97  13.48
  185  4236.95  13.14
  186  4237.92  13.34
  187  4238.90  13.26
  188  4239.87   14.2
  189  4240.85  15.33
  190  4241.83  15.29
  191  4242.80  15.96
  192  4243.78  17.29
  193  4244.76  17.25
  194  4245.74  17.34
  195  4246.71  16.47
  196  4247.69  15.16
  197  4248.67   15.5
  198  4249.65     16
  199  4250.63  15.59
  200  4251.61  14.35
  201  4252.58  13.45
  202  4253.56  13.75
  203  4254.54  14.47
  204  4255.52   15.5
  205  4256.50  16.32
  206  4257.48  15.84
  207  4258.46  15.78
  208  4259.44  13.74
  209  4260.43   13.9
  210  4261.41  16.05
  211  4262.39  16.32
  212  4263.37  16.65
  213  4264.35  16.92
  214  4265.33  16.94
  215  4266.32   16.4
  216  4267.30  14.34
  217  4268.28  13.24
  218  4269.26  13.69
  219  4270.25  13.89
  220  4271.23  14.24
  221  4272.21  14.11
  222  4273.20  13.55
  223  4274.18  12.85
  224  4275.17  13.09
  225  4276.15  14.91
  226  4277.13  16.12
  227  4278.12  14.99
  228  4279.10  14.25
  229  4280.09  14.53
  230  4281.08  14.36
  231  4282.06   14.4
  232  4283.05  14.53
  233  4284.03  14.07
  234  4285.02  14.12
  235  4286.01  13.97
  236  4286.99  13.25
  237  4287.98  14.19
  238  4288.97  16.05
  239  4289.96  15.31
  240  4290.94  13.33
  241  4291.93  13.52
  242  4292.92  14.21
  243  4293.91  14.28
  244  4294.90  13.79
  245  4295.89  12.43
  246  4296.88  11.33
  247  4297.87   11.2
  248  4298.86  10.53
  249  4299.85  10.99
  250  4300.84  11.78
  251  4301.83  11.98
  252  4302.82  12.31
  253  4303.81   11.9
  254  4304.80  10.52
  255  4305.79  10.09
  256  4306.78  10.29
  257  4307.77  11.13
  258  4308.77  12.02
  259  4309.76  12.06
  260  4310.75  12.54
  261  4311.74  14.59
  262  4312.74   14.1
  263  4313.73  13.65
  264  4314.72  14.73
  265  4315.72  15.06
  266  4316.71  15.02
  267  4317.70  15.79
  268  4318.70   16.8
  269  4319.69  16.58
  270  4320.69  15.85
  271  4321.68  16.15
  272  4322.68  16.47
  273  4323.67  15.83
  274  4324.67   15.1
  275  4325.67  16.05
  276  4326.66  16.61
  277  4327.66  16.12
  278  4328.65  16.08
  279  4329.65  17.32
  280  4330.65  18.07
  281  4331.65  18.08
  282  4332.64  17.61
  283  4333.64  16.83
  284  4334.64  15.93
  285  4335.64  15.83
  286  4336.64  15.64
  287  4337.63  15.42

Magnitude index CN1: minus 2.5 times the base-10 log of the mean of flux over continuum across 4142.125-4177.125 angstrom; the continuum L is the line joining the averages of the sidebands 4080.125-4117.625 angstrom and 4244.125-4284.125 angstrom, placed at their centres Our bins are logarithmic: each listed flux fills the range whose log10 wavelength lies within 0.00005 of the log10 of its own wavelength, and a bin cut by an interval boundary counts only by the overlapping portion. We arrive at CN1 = 0.09 mag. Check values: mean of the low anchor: 14.3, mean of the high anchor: 15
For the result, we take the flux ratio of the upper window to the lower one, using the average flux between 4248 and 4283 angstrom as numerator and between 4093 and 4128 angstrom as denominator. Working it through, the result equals 1.07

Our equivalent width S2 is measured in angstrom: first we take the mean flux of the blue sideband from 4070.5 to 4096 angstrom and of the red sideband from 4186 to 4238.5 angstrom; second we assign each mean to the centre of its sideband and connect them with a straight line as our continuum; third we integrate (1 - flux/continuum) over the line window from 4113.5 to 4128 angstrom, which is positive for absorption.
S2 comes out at 0.28 angstrom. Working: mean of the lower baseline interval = 13.9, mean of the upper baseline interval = 14.7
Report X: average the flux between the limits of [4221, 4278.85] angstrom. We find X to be 15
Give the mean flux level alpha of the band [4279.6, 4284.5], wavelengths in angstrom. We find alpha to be 14.4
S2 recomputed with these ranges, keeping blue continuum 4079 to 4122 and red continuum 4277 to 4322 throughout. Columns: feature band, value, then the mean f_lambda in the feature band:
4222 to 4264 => -4.2 angstrom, 15.1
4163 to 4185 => 1.3 angstrom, 13.1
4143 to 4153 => 0.5 angstrom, 13.4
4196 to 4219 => -1.6 angstrom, 14.8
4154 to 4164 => 0.3 angstrom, 13.6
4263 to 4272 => -0.9 angstrom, 15.1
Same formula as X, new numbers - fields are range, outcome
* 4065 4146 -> 13.9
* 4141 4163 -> 13.4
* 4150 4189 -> 13.4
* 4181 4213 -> 14.4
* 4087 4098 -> 15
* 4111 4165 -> 13.8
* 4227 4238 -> 14.7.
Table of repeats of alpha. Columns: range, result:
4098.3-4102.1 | 13.3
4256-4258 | 16.1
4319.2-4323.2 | 16.3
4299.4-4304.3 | 11.8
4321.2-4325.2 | 15.9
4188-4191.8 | 14.4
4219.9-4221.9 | 14.3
